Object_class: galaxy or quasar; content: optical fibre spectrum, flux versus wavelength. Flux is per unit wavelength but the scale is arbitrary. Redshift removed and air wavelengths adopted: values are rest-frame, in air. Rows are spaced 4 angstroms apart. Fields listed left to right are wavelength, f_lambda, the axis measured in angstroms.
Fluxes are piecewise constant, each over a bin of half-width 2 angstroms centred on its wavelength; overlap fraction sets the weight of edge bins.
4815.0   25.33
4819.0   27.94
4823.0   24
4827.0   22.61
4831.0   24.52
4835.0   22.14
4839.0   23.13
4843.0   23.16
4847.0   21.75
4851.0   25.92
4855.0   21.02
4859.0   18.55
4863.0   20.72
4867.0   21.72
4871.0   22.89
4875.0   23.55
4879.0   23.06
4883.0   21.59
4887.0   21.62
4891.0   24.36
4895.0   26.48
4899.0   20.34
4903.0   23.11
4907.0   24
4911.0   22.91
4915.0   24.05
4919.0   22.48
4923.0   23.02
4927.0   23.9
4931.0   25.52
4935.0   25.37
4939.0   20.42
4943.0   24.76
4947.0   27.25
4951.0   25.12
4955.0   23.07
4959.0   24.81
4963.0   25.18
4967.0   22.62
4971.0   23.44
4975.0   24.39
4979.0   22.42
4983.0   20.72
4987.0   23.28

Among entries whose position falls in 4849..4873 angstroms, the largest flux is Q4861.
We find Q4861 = 25.92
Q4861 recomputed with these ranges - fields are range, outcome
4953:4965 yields 25.18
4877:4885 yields 23.06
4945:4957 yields 27.25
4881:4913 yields 26.48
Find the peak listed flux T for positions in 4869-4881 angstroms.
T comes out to 23.55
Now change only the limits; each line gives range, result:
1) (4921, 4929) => 23.9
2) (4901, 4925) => 24.05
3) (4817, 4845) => 27.94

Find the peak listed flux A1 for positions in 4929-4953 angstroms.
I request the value 27.25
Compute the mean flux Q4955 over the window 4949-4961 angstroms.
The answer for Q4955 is 24.3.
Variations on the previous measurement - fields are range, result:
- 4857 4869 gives 20.3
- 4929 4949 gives 24.7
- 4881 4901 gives 22.9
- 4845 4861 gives 21.8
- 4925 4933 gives 24.7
